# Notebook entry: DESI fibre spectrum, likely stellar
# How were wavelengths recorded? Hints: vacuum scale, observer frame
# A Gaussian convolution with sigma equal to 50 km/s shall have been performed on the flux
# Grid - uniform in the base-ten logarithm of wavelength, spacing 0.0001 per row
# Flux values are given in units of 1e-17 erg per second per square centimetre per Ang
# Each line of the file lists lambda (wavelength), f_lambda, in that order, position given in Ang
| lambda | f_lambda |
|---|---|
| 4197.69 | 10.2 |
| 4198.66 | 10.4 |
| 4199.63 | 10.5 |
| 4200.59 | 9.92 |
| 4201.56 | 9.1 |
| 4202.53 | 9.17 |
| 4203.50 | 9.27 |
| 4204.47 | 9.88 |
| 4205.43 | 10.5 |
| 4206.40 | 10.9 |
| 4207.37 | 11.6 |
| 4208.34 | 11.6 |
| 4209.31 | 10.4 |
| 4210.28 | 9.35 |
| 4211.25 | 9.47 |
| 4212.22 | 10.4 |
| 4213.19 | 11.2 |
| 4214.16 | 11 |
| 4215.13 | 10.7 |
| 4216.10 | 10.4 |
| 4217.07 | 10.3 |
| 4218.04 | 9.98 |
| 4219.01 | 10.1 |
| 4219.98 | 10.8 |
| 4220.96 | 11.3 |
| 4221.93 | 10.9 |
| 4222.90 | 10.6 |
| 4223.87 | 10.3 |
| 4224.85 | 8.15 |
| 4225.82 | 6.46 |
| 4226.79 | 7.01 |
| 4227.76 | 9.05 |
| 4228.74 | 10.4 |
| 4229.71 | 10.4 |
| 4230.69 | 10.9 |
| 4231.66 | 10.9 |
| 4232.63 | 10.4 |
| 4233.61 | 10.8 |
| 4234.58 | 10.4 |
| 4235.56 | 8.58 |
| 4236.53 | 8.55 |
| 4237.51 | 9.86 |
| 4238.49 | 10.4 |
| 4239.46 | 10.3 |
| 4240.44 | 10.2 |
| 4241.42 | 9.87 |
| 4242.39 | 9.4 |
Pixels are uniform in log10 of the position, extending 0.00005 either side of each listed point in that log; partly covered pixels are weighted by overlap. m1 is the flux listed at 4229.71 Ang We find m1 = 10.4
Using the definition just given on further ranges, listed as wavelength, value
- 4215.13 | 10.7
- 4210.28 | 9.35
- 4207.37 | 11.6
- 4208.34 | 11.6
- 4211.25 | 9.47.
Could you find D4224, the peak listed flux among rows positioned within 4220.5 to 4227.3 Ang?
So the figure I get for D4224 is 11.3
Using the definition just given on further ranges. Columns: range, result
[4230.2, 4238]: 10.9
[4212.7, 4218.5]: 11.2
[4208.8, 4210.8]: 10.4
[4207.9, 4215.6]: 11.6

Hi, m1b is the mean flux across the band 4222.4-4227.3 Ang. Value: 8.53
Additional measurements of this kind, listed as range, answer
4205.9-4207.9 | 11.2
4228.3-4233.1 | 10.6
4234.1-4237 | 9.18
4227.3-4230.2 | 9.94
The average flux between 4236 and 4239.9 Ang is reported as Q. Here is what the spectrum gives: 9.76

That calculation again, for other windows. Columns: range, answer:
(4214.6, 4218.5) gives 10.4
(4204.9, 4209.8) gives 11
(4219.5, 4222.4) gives 11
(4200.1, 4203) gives 9.41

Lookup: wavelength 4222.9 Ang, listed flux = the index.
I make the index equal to 10.6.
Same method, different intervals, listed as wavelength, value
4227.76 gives 9.05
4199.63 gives 10.5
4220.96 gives 11.3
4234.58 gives 10.4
